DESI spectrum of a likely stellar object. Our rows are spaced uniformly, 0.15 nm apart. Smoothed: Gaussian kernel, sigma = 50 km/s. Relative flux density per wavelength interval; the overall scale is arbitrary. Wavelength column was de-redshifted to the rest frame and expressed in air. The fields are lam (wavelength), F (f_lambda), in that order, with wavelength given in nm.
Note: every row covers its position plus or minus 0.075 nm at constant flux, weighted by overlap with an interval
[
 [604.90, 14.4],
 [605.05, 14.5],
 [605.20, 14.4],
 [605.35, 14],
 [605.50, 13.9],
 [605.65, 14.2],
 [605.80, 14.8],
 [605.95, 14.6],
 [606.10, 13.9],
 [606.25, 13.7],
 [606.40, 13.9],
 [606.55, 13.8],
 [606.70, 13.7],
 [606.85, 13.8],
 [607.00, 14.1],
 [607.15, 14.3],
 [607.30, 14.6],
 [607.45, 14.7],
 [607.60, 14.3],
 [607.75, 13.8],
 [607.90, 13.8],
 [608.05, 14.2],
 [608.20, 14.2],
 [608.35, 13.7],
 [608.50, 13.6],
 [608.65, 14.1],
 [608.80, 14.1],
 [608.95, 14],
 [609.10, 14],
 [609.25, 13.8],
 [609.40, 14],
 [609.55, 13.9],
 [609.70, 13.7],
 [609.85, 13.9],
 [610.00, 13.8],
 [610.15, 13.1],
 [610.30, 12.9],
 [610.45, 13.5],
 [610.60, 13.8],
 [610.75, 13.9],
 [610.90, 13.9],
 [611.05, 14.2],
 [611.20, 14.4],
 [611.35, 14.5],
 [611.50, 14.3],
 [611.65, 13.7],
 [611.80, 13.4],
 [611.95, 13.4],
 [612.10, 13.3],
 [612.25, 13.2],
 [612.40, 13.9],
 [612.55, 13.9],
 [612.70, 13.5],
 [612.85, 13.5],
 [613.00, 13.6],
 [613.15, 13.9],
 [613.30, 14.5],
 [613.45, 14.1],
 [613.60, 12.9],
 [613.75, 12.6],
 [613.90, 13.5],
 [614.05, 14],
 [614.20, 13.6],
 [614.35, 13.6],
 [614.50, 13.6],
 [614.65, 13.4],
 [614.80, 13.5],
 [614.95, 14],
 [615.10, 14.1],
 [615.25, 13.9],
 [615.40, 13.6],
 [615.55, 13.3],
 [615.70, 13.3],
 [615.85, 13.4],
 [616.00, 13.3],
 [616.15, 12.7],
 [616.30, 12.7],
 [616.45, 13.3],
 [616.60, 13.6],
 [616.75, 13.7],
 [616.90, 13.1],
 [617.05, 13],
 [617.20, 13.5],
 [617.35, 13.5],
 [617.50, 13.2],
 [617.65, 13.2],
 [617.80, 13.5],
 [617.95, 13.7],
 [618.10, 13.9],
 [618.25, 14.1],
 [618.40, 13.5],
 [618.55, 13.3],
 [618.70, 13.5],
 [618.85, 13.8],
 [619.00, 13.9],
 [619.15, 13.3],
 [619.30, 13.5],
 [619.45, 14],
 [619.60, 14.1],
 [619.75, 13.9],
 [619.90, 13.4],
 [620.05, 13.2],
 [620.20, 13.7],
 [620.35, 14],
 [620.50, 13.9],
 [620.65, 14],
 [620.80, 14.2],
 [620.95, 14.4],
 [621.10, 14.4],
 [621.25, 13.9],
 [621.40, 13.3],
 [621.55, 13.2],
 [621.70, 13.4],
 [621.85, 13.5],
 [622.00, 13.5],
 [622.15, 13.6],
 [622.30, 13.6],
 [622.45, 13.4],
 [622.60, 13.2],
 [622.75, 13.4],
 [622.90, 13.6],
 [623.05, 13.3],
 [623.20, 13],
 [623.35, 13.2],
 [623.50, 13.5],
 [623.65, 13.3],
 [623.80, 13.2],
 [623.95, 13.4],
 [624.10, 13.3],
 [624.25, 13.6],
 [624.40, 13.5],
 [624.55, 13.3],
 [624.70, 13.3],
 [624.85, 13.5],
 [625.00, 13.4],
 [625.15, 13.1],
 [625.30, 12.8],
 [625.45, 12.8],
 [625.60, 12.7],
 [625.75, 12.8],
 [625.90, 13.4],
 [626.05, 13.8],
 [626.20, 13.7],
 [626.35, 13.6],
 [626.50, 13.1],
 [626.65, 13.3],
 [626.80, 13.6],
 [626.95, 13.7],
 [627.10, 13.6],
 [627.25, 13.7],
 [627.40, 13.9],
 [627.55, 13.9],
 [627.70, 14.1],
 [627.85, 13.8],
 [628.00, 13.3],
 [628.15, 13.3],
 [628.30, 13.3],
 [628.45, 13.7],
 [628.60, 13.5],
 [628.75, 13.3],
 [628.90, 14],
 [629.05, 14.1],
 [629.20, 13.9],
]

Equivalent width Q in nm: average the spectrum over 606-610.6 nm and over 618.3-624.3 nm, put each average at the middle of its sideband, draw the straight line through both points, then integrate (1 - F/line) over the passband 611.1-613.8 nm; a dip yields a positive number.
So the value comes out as 0.017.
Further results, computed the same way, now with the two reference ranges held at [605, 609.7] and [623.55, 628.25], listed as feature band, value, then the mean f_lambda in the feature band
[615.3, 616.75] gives 0.05 nm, 13.3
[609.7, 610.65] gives 0.03 nm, 13.5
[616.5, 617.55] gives 0.03 nm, 13.4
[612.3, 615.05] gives 0.04 nm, 13.6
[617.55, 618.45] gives 0.00 nm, 13.6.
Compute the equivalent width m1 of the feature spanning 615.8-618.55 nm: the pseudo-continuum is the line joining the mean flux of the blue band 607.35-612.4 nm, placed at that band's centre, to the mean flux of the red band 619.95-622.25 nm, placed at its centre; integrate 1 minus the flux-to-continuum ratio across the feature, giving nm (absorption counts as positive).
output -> 0.08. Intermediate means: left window 13.9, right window 13.7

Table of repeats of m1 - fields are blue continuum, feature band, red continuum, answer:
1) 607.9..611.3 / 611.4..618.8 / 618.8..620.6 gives 0.14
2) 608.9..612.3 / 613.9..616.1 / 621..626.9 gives 0.01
